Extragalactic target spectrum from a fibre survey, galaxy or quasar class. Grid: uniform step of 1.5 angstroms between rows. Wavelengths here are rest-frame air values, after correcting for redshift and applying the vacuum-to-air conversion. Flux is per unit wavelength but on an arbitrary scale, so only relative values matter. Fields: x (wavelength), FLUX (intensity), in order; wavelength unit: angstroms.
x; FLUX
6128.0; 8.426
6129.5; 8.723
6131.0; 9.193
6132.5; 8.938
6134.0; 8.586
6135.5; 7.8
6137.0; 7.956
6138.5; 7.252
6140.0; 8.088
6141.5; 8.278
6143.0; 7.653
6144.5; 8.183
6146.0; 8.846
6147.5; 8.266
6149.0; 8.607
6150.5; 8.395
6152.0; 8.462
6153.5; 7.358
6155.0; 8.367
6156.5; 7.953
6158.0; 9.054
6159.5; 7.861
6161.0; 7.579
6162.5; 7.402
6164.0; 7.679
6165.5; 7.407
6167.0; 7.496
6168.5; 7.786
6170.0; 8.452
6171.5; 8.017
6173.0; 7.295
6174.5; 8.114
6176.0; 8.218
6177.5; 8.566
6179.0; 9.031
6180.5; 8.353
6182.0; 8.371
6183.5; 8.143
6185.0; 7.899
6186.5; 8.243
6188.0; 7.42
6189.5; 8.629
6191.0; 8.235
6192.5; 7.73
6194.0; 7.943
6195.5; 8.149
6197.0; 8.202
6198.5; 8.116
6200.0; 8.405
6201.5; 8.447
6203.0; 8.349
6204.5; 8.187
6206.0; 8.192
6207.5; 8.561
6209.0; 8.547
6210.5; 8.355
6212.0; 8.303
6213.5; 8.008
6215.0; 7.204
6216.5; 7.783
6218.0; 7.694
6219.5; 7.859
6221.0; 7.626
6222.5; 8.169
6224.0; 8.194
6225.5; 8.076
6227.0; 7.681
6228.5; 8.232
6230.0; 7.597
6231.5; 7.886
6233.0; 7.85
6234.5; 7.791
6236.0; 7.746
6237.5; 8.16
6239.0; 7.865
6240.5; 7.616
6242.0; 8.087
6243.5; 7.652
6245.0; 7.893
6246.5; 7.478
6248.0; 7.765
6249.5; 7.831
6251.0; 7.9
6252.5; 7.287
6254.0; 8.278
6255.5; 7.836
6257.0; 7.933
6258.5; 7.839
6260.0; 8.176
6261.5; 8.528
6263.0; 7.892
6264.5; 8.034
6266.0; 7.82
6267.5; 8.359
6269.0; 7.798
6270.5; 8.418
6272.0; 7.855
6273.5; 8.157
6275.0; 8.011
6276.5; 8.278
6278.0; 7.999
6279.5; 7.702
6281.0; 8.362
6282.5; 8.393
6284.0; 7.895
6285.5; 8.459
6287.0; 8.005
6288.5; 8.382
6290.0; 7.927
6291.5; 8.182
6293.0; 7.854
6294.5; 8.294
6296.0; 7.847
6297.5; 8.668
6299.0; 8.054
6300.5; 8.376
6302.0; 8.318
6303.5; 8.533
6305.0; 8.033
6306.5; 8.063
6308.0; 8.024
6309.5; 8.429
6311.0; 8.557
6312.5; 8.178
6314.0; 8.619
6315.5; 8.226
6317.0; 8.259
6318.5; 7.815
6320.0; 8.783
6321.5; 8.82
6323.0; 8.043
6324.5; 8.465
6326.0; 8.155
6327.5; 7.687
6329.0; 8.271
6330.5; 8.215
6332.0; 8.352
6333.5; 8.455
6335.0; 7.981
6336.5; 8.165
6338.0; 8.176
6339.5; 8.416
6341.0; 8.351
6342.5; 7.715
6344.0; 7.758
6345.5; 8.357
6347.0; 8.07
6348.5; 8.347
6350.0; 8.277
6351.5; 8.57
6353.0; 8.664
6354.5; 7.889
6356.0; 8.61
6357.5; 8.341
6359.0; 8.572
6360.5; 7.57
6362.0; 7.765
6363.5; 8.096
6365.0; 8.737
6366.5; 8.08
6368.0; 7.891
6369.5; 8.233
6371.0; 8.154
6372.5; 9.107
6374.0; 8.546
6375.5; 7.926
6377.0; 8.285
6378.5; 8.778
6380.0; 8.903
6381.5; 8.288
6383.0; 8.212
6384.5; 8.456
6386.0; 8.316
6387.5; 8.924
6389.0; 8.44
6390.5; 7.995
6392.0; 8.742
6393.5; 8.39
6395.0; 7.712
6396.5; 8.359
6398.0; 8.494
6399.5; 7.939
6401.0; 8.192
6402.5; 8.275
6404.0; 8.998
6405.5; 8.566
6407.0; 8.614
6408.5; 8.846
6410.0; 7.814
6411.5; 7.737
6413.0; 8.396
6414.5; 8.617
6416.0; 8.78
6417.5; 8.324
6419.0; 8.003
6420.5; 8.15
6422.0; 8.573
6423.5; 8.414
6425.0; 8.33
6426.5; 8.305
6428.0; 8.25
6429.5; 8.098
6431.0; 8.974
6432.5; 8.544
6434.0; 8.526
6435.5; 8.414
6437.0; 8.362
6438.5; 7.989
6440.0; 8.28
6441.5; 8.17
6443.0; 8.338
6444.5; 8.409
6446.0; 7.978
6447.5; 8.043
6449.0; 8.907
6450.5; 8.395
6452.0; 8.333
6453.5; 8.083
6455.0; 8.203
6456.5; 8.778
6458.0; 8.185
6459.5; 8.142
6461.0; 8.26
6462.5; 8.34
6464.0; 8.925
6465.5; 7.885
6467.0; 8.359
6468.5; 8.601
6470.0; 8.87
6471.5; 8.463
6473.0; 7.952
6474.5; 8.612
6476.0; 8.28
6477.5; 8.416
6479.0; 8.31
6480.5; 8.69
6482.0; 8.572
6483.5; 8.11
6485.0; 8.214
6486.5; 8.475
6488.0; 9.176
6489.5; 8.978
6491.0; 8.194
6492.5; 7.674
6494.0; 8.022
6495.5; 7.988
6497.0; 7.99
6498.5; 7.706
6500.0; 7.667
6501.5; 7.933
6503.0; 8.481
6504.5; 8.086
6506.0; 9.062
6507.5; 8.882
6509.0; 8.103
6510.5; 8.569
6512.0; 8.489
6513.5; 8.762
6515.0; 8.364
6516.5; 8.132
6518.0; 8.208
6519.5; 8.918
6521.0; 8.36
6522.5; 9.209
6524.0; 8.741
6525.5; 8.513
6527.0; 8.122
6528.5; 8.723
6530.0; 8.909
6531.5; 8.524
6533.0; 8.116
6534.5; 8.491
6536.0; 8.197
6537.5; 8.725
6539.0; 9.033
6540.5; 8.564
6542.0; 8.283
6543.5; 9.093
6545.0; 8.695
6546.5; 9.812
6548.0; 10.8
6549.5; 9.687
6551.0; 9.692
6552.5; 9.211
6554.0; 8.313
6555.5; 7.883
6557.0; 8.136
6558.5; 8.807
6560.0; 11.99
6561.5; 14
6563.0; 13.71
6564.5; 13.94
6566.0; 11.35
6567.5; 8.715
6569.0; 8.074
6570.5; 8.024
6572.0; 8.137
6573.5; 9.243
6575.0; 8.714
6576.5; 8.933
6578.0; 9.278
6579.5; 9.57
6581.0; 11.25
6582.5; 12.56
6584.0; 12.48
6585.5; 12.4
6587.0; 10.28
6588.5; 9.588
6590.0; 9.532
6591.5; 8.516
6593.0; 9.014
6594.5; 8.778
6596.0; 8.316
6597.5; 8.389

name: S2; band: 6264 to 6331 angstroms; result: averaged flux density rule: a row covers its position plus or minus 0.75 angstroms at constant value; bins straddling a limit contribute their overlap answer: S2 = 8.19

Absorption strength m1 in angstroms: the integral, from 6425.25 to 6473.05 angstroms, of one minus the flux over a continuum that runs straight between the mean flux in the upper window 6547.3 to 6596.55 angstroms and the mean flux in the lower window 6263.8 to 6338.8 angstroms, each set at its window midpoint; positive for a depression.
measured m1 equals 4.2 angstroms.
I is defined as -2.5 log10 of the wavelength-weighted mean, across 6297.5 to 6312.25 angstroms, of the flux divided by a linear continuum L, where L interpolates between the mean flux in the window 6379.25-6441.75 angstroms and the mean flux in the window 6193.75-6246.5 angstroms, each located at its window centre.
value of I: -0.01 mag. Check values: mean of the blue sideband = 8.01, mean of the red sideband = 8.38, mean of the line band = 8.28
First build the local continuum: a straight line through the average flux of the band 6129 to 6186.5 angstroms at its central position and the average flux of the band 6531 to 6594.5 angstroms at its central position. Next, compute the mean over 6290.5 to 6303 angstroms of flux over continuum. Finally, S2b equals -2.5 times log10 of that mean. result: 0.06 mag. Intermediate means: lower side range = 8.15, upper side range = 9.69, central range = 8.2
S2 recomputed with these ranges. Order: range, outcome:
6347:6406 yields 8.35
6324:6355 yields 8.21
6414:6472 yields 8.37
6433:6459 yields 8.32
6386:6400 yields 8.34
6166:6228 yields 8.1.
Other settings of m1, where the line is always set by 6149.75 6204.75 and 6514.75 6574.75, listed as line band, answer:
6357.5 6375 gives 0.9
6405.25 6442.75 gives 2.1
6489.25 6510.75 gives 2.1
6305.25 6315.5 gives 0.3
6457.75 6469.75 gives 0.8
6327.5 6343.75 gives 0.8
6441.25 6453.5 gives 0.9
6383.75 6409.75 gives 1.1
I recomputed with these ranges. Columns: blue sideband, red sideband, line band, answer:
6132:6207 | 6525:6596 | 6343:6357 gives 0.066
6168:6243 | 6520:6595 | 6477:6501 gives 0.123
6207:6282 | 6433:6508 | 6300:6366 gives -0.019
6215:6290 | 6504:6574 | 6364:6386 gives 0.009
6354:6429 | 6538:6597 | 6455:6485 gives 0.074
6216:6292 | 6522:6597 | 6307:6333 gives 0.002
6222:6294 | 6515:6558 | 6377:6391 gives -0.019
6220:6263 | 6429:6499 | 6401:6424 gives -0.021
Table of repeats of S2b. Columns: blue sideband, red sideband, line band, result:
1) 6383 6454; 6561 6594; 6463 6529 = 0.11 mag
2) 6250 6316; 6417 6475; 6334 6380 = 0.00 mag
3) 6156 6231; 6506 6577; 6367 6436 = 0.04 mag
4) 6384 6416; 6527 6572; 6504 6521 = 0.08 mag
